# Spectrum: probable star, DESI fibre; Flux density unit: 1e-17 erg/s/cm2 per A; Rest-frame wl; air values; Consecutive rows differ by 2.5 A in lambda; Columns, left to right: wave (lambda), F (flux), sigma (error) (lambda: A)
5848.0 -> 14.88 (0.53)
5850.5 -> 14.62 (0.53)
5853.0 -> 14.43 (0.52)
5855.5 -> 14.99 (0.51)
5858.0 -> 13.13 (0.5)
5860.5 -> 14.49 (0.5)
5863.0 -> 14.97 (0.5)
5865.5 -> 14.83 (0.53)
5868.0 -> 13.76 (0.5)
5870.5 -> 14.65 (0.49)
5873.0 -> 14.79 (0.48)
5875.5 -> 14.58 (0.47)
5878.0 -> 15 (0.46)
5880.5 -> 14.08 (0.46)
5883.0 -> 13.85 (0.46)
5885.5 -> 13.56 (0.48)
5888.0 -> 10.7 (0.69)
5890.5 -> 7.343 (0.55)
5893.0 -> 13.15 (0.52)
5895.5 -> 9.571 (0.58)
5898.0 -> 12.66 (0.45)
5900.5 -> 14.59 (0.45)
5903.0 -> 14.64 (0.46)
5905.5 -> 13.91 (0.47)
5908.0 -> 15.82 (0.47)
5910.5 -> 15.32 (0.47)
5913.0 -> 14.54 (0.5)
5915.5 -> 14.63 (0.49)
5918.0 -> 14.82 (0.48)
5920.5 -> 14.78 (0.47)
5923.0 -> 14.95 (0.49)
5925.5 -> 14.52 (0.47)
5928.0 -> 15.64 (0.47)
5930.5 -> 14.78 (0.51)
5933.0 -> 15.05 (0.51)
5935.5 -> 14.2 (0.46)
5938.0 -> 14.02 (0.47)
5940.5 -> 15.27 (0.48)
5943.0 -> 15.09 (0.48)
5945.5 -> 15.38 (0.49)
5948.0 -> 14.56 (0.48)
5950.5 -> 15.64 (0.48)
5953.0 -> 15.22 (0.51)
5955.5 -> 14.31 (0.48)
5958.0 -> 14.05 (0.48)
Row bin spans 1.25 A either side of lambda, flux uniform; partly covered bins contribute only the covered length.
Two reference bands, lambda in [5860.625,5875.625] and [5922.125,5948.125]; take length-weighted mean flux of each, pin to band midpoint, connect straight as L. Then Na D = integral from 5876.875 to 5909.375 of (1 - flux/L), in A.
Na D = 3.8 A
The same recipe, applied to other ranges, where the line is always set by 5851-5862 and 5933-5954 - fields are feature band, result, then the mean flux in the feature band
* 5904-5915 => -0.1 A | 14.9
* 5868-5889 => 0.8 A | 13.9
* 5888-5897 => 2.7 A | 10.2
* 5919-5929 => -0.1 A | 15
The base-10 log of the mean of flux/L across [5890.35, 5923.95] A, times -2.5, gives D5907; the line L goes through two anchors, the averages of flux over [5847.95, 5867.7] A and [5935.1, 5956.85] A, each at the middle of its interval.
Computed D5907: 0.068 mag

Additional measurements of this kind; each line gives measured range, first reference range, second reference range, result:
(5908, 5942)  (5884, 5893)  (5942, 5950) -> -0.101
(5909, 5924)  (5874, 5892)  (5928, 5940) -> -0.063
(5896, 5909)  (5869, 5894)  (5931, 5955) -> -0.019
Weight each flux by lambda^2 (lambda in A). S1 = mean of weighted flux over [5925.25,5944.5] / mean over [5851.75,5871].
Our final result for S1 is 1.1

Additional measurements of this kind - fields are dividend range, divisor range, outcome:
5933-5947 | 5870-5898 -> 1.18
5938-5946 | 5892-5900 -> 1.27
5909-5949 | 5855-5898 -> 1.13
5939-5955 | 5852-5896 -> 1.15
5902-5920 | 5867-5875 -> 1.04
